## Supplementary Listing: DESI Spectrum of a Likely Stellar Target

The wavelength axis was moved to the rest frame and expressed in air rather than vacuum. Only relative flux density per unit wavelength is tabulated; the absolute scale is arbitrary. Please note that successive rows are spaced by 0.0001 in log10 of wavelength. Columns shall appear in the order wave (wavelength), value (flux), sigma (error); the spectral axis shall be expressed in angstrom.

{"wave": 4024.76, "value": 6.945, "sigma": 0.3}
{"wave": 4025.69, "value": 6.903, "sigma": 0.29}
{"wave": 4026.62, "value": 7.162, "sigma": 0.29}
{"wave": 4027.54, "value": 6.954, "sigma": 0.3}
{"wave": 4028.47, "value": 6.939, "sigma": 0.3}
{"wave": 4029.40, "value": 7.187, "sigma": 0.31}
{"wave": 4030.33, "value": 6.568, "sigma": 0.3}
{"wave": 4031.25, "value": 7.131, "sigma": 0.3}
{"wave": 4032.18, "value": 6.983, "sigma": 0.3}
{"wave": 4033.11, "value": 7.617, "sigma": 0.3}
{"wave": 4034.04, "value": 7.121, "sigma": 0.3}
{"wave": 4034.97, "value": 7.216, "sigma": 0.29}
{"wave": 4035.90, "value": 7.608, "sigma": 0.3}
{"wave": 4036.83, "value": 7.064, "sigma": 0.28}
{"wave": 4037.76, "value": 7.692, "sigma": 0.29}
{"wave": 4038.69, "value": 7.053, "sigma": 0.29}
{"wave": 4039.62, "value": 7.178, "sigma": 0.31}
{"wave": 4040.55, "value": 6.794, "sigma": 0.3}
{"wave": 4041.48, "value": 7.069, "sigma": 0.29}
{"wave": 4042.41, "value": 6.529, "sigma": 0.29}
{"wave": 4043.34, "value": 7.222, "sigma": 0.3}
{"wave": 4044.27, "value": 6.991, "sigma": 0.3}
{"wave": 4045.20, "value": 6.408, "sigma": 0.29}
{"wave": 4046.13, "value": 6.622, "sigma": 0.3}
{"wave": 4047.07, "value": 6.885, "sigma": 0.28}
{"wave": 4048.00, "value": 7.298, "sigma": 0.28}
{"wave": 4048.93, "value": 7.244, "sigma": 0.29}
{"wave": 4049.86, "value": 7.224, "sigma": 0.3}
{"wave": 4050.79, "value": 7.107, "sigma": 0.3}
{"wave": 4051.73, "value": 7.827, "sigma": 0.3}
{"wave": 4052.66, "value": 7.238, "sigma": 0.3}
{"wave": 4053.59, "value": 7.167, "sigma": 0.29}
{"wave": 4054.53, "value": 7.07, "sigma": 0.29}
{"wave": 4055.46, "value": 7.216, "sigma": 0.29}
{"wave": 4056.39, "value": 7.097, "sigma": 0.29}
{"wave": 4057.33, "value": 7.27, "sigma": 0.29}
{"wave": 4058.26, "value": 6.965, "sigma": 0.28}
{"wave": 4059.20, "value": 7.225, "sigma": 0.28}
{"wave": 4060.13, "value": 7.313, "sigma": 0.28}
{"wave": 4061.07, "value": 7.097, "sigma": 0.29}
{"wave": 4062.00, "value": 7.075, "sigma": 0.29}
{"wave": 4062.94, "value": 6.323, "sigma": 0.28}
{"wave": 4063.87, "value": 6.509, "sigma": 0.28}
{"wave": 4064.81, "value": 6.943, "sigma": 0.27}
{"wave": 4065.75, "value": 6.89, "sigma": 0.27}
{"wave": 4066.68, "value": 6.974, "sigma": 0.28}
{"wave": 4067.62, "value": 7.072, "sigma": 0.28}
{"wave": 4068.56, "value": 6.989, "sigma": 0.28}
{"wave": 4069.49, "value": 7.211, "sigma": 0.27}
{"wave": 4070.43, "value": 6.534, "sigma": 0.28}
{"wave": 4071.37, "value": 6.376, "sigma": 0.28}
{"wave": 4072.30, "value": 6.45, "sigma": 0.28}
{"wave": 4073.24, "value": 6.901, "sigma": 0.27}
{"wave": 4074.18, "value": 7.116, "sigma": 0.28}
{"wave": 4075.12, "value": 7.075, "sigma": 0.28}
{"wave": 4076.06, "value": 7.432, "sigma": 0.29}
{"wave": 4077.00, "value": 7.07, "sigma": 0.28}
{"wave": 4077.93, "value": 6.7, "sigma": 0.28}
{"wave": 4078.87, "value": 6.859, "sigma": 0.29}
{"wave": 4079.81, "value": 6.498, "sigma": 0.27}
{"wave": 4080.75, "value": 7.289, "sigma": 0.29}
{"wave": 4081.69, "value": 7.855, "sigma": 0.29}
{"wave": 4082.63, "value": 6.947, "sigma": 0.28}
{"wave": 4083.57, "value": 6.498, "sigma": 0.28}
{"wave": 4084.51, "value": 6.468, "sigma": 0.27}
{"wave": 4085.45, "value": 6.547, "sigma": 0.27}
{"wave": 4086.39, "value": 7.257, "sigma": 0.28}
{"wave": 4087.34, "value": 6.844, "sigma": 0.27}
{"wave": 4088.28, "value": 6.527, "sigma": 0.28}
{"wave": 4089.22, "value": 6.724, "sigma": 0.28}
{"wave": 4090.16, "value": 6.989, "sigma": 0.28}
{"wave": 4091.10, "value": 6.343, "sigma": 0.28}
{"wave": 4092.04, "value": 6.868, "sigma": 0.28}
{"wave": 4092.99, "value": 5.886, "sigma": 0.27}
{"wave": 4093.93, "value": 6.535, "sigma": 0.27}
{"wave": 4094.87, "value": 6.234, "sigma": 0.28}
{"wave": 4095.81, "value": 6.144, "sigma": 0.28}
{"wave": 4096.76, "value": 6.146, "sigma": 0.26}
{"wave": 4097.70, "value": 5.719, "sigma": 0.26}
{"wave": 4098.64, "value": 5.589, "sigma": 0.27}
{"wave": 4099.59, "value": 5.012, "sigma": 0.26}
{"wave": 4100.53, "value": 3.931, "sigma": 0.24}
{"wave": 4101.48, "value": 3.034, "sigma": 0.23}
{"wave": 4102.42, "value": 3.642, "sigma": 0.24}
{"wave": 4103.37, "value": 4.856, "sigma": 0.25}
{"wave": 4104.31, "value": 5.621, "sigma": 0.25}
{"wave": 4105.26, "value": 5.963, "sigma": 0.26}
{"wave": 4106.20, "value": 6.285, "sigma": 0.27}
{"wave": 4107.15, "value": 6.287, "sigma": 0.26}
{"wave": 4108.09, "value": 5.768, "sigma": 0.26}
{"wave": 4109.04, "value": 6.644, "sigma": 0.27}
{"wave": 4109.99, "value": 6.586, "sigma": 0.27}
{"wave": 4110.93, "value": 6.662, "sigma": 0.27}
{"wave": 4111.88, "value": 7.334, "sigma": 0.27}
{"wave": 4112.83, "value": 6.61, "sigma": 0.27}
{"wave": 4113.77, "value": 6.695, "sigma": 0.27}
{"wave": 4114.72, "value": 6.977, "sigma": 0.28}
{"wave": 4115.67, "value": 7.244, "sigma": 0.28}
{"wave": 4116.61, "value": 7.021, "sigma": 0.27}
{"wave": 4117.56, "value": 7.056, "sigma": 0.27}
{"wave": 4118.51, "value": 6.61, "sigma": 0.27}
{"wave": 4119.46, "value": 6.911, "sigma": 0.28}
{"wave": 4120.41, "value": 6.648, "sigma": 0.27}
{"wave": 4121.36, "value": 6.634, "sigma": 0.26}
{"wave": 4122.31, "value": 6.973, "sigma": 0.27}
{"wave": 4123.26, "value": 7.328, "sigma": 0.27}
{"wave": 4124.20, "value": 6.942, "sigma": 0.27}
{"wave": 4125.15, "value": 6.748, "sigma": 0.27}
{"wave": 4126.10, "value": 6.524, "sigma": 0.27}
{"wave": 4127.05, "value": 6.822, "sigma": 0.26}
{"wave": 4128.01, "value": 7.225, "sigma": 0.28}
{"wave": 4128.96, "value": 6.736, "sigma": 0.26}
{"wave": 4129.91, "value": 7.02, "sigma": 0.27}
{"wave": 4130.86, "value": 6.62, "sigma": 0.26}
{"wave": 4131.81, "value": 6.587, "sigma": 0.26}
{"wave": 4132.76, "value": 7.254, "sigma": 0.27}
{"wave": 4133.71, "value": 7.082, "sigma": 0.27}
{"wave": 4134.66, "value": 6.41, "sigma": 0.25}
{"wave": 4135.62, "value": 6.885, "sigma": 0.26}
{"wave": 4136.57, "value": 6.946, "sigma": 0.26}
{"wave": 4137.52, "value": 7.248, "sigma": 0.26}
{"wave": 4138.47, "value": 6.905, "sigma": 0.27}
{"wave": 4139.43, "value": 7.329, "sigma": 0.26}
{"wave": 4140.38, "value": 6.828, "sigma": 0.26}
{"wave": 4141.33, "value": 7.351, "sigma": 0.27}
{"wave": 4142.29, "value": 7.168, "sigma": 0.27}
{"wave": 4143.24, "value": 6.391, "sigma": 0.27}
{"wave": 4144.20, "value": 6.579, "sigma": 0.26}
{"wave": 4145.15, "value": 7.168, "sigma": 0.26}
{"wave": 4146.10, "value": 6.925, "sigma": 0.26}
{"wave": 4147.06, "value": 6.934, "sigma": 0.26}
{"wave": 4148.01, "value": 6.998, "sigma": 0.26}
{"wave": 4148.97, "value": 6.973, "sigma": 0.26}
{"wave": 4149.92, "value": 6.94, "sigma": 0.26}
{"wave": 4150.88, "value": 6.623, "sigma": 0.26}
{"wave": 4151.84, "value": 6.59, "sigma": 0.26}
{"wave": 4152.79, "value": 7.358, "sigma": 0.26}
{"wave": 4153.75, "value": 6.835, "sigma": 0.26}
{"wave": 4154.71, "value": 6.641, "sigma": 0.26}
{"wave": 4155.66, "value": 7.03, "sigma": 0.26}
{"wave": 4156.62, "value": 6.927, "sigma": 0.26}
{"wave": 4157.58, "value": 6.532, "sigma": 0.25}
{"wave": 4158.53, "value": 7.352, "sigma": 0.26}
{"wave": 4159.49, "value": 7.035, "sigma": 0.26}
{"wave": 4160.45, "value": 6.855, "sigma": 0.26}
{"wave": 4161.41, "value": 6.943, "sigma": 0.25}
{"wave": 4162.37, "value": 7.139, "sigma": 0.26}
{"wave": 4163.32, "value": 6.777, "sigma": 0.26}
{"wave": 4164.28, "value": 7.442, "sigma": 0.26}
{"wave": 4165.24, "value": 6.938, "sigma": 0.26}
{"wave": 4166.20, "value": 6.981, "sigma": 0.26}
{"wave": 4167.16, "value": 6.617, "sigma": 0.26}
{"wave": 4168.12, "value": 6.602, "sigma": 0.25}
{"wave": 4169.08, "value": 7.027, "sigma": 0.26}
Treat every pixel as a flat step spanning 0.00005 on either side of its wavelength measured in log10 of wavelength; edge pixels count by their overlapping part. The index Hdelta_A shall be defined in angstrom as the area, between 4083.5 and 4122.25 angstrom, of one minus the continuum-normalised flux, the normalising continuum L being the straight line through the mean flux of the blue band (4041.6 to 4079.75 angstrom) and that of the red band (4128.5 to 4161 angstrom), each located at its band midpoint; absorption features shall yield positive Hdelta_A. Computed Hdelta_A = 3.99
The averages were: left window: 6.98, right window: 6.91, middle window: 6.23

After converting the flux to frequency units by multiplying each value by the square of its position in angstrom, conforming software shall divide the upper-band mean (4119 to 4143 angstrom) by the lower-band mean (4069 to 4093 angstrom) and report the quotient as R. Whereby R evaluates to 1.0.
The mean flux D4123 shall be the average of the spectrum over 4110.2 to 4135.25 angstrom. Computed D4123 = 6.87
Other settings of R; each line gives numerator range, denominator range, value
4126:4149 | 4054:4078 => 1.03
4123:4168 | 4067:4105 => 1.12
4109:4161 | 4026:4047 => 1.03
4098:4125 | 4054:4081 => 0.91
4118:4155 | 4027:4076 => 1.02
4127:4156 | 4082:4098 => 1.09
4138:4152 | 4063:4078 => 1.04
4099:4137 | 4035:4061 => 0.93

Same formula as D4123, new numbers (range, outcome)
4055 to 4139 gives 6.62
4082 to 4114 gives 6.1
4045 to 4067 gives 7.05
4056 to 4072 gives 6.93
